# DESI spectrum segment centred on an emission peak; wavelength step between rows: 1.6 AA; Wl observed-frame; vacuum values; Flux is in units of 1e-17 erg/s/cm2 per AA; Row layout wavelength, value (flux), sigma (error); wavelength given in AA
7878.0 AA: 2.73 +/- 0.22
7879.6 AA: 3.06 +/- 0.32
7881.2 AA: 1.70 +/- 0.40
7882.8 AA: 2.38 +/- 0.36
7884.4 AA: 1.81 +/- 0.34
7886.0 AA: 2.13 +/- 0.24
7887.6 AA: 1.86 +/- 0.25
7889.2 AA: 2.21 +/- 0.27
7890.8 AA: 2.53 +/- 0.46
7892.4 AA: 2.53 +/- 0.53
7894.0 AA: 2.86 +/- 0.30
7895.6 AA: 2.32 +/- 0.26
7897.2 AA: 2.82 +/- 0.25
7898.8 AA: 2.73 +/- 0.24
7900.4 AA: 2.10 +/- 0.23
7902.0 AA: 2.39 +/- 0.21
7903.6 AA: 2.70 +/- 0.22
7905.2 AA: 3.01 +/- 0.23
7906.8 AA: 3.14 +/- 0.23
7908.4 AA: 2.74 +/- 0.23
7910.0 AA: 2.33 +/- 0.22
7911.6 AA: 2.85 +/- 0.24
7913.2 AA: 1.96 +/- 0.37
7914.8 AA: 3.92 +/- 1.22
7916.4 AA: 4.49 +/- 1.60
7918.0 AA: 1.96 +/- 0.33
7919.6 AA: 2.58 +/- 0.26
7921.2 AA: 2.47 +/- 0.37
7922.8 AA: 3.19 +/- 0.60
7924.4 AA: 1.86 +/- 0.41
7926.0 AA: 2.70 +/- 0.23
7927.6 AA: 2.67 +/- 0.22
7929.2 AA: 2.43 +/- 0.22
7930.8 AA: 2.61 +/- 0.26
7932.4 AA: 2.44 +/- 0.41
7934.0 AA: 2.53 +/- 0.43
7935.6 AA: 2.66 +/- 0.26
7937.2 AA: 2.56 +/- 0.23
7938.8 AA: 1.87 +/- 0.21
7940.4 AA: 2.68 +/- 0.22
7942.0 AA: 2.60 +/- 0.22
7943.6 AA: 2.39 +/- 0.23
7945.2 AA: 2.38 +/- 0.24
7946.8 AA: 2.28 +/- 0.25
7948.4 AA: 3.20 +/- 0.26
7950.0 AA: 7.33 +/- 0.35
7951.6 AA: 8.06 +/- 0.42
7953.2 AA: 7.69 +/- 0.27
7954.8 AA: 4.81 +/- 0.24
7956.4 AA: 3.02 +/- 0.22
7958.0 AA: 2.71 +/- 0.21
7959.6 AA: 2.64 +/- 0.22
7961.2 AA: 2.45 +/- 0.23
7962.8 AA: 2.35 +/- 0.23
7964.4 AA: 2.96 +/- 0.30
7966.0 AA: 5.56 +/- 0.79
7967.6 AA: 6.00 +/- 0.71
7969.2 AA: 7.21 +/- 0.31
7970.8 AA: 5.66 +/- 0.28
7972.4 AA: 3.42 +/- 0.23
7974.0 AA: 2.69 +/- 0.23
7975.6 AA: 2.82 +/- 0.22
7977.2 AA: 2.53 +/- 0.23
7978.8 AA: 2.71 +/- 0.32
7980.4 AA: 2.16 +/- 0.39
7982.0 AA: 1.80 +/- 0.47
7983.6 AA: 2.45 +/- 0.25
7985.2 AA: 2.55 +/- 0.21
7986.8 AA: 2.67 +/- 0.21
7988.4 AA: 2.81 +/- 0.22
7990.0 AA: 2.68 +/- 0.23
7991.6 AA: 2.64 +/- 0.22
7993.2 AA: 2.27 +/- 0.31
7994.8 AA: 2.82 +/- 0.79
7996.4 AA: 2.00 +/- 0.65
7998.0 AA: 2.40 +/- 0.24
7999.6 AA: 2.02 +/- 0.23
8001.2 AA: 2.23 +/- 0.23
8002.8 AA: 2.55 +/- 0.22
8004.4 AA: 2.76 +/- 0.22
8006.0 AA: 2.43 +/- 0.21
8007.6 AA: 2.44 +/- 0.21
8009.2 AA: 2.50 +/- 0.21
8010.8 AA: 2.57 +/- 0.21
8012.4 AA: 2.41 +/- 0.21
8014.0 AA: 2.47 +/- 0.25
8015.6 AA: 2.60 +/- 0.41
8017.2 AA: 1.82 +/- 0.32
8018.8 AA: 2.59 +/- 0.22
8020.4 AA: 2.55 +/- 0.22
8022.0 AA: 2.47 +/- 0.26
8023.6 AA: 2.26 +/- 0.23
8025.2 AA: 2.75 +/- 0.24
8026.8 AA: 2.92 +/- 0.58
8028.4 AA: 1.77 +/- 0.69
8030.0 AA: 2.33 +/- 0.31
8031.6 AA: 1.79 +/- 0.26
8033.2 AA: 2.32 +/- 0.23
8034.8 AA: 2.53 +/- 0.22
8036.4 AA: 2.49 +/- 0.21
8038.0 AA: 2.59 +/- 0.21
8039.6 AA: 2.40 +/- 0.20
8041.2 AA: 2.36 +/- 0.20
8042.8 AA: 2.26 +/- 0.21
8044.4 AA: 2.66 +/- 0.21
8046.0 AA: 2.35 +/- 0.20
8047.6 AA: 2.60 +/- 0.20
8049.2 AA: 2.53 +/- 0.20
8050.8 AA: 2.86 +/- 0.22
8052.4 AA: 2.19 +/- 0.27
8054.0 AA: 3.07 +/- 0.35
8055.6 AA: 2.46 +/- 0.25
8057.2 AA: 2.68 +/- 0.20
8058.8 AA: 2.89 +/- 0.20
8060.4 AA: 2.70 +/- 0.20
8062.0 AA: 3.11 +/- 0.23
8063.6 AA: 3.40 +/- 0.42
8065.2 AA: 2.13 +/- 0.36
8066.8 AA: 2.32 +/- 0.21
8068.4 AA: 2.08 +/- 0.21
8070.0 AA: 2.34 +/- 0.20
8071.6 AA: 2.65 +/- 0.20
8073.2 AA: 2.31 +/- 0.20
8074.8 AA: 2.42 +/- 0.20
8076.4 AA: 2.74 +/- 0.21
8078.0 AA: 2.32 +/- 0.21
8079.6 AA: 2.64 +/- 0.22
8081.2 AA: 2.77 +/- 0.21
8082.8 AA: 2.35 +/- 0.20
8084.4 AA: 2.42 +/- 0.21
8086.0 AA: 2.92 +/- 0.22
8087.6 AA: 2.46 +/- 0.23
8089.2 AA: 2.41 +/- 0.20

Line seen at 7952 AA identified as [S II] 6716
